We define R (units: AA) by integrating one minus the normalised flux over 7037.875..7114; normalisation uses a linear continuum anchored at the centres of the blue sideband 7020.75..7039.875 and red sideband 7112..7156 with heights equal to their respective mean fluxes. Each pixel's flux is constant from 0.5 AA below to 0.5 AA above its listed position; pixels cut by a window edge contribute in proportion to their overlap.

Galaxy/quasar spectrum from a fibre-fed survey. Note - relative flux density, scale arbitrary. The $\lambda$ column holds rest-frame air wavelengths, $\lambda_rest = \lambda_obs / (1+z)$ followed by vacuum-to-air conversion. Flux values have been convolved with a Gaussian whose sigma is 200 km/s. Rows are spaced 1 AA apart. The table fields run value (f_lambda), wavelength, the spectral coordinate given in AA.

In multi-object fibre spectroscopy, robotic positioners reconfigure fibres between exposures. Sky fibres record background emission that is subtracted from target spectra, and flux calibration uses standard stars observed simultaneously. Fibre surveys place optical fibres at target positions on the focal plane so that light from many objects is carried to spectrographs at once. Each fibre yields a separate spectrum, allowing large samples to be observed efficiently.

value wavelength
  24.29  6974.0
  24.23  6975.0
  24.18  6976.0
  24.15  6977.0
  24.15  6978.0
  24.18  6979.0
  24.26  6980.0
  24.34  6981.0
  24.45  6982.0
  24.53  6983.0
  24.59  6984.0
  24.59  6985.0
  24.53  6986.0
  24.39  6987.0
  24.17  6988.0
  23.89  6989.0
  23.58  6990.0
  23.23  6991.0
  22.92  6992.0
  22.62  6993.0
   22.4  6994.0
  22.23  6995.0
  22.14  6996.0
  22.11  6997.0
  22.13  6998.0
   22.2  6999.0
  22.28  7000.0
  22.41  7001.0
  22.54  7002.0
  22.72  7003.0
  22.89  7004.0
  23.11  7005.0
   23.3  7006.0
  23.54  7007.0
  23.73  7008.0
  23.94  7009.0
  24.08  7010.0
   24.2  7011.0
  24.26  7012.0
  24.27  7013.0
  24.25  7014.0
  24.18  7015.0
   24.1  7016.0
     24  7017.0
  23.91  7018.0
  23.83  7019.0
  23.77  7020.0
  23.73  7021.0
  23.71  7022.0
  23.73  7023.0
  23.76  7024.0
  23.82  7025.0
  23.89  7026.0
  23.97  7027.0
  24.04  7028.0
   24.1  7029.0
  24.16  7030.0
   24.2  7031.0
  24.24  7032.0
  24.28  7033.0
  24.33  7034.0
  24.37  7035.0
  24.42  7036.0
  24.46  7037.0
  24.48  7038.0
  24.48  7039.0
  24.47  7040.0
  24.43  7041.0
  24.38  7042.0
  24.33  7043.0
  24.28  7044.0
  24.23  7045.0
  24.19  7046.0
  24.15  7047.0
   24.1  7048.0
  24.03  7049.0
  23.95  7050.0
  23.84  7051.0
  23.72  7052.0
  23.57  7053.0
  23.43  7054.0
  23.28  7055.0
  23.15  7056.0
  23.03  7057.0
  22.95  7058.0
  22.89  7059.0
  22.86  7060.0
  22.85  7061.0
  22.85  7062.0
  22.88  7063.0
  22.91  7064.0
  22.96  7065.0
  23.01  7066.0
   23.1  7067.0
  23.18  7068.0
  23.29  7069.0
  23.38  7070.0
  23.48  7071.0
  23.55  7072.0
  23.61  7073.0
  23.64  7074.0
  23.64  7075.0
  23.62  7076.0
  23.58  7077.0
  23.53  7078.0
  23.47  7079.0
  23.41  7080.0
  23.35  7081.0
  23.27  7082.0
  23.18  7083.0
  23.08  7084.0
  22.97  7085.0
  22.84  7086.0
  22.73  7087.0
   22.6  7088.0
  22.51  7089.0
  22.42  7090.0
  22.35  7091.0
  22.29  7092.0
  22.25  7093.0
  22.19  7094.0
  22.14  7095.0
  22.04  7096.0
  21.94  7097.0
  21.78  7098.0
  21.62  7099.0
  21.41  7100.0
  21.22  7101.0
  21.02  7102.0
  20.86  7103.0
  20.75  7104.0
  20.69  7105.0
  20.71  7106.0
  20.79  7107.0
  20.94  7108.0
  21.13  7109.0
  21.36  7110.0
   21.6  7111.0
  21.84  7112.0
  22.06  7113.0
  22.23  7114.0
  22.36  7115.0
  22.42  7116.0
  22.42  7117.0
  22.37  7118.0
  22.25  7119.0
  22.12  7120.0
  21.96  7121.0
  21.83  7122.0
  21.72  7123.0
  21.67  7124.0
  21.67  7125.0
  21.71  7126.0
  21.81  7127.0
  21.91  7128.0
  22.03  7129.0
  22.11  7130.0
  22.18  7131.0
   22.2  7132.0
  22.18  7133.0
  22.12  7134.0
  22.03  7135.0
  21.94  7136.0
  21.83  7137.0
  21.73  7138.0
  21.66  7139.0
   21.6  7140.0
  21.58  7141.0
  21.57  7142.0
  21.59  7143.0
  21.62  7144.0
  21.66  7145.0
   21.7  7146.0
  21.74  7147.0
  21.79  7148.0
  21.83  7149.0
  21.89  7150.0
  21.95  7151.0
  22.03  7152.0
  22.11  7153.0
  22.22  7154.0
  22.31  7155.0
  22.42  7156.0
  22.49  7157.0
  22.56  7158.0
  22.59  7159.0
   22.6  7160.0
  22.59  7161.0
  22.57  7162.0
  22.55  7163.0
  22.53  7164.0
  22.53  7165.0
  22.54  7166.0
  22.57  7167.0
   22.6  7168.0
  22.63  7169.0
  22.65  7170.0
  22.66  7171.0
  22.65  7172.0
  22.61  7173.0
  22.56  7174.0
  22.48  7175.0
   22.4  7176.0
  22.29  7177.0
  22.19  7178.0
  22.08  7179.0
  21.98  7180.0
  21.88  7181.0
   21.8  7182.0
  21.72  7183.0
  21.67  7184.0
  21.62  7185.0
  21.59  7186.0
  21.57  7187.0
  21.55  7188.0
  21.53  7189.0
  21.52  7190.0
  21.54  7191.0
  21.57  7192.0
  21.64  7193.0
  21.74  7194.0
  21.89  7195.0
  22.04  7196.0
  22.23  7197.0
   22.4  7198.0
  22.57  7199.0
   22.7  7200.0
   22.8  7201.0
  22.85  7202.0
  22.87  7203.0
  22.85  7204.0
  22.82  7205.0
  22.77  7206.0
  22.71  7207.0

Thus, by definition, 1.1 AA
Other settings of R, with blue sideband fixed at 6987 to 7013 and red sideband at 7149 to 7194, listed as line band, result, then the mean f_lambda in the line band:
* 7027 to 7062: -1.6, 23.9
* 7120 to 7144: 0.6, 21.9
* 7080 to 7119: 1.0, 22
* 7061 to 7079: -0.5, 23.3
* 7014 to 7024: -0.4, 23.9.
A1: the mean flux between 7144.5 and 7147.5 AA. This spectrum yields 21.7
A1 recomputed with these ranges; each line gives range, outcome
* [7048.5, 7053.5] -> 23.8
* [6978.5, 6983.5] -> 24.4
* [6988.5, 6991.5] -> 23.6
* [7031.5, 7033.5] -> 24.3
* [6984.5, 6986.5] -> 24.6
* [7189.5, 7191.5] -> 21.5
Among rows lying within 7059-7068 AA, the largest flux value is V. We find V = 23.18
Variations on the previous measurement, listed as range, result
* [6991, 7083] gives 24.48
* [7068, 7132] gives 23.64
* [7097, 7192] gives 22.66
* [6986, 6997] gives 24.53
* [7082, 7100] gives 23.27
